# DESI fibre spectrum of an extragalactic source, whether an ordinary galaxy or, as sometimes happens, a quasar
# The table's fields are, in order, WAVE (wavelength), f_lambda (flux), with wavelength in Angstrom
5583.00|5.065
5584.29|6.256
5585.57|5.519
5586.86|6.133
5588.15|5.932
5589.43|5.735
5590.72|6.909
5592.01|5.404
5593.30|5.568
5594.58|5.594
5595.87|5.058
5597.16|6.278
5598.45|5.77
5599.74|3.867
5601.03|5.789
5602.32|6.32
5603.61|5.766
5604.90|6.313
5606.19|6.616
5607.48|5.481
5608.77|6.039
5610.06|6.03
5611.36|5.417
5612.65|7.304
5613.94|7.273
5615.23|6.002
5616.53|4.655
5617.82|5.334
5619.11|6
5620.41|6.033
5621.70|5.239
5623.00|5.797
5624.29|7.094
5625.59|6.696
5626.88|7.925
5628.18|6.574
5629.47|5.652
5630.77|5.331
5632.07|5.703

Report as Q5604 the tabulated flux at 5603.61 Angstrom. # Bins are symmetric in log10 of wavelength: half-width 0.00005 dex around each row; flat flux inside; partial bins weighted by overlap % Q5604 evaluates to 5.766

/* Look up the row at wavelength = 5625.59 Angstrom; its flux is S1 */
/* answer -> 6.696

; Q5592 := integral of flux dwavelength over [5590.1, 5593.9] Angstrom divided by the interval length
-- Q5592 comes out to 5.95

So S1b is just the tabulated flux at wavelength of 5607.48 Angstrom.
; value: 5.481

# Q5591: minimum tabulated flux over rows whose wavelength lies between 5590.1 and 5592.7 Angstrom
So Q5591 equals 5.404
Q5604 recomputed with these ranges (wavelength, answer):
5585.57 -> 5.519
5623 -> 5.797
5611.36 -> 5.417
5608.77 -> 6.039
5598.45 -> 5.77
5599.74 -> 3.867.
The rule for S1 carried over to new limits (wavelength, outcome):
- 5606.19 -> 6.616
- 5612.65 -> 7.304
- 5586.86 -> 6.133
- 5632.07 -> 5.703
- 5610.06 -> 6.03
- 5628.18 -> 6.574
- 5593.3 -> 5.568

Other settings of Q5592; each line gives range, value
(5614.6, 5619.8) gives 5.49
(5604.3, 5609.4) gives 6.11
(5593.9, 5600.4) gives 5.32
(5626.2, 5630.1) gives 6.73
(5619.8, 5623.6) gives 5.68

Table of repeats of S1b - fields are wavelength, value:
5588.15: 5.932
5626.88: 7.925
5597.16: 6.278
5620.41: 6.033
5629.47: 5.652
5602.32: 6.32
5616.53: 4.655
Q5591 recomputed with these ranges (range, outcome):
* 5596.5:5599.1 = 5.77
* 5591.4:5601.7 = 3.867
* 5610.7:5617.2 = 4.655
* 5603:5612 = 5.417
